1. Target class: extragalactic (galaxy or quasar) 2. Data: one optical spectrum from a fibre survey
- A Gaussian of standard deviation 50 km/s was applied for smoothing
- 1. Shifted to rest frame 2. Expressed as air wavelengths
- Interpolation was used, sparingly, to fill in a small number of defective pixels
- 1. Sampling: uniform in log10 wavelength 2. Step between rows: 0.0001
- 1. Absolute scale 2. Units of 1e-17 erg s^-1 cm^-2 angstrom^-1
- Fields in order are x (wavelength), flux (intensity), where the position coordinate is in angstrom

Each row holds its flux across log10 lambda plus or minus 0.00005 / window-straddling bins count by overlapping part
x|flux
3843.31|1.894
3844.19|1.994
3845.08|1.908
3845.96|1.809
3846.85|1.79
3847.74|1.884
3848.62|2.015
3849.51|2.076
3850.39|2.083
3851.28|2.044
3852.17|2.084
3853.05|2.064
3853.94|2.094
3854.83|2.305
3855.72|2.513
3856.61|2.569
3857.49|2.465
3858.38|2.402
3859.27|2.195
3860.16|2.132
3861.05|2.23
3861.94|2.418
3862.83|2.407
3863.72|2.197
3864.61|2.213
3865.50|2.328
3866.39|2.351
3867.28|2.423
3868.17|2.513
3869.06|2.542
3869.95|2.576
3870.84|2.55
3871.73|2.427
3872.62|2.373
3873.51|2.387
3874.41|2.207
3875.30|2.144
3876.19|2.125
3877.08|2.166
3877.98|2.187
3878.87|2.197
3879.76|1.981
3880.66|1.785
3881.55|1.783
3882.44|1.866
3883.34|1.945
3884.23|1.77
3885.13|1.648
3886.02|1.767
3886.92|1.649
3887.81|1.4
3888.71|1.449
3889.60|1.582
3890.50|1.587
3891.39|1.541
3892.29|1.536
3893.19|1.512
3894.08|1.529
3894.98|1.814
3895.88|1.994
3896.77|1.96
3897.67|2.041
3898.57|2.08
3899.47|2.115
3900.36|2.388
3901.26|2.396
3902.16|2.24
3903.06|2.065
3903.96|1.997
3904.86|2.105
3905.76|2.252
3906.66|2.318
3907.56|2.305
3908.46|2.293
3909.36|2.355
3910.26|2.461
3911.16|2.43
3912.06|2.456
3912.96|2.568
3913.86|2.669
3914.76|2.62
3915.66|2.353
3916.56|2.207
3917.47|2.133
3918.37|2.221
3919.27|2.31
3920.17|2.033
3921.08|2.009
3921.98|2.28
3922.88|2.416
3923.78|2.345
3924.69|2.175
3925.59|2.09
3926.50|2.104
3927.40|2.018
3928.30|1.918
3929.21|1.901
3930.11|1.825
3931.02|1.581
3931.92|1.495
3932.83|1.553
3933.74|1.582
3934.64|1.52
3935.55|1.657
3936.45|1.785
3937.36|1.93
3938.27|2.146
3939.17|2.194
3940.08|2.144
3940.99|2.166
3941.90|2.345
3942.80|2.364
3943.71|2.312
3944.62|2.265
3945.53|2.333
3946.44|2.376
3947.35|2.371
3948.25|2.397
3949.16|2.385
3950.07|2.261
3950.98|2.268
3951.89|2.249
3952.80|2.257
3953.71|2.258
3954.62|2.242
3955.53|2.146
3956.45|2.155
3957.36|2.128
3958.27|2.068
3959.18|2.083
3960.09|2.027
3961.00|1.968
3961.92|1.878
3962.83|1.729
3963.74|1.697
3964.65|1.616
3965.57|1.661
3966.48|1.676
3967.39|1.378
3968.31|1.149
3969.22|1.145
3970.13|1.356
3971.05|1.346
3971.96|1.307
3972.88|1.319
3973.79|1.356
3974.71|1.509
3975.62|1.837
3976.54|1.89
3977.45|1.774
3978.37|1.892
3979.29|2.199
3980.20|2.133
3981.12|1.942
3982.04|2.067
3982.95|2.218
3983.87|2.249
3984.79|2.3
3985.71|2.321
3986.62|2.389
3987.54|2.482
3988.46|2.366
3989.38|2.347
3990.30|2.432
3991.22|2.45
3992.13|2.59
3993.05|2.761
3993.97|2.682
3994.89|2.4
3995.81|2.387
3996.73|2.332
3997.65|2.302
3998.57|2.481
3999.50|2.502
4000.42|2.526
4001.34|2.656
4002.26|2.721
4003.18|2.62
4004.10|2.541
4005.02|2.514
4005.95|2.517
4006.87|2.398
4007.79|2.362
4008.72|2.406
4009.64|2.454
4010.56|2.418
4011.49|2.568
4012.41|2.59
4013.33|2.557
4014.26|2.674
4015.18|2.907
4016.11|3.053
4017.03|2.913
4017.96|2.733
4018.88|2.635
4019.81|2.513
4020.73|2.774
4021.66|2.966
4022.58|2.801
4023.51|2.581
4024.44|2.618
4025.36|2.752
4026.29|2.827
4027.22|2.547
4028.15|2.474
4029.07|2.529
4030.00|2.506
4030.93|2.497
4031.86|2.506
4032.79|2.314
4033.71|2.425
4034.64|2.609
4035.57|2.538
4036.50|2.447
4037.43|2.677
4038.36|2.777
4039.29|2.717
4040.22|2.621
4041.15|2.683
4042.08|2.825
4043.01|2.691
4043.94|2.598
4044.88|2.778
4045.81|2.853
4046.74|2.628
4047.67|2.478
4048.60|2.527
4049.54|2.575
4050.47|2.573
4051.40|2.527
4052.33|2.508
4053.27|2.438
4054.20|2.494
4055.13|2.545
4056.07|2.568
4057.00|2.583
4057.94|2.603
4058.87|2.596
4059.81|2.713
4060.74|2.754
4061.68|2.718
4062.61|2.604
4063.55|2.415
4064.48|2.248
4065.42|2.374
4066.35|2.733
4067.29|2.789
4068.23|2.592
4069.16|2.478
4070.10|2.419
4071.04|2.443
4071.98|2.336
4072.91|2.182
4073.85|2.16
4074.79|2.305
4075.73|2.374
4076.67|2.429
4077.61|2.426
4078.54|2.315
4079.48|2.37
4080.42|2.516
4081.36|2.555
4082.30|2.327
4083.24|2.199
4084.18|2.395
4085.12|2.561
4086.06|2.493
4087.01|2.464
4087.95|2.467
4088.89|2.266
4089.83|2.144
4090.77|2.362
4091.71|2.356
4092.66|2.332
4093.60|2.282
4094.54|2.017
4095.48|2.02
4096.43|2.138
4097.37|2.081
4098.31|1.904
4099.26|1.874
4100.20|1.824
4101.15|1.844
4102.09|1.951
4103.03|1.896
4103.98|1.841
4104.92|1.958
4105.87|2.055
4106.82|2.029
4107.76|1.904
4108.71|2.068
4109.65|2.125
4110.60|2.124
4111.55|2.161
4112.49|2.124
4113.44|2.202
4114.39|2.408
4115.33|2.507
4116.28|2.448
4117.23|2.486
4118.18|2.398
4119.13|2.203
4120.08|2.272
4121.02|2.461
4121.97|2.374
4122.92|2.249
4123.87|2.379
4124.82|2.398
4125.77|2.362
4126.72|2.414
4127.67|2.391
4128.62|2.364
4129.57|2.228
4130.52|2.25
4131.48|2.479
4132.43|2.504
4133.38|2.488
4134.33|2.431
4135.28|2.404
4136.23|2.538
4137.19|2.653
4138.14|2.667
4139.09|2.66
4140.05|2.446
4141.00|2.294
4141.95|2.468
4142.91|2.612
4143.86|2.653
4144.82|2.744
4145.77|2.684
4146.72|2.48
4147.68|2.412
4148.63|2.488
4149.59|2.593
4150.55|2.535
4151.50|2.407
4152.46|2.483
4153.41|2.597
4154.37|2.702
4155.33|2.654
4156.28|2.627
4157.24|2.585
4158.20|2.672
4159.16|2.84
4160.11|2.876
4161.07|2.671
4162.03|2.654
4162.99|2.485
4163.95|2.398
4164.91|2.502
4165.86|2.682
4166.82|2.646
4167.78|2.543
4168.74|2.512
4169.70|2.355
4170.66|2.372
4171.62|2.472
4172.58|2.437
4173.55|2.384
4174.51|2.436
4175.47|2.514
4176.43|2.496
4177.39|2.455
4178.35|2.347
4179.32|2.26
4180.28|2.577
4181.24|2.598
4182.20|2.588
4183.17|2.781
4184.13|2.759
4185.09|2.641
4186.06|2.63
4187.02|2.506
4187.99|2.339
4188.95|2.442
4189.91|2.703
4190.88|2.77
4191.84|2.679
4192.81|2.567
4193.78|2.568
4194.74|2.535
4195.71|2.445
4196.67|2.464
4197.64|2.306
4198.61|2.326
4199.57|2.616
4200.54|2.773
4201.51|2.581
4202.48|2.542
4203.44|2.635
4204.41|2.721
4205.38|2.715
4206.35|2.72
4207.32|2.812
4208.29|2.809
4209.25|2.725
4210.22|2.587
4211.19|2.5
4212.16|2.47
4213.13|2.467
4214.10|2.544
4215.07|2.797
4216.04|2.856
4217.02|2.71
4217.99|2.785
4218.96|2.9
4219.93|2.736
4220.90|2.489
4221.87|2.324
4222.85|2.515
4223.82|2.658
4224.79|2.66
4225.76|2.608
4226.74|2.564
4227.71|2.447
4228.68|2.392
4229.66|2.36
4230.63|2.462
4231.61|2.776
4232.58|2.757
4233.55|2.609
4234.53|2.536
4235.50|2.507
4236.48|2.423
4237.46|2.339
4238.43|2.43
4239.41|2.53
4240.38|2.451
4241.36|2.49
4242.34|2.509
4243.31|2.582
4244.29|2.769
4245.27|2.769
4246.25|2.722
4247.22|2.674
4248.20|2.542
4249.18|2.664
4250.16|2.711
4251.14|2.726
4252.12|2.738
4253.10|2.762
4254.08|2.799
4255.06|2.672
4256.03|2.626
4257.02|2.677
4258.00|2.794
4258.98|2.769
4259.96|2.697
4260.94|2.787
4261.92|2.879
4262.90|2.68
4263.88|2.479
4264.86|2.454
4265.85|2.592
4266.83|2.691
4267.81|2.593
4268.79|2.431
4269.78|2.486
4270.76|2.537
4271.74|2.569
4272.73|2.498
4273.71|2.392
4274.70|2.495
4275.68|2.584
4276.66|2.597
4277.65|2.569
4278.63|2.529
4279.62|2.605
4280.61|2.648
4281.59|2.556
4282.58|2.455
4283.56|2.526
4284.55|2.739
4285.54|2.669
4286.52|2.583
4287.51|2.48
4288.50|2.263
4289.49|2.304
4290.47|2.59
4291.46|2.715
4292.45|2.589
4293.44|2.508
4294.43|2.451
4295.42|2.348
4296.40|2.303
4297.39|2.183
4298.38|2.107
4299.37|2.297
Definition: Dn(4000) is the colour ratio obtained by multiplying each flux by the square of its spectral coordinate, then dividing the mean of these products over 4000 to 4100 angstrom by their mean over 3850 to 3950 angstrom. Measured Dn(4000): 1.28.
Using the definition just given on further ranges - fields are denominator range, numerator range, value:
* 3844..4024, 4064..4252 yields 1.28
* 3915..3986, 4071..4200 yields 1.33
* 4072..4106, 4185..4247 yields 1.24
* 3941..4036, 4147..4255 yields 1.26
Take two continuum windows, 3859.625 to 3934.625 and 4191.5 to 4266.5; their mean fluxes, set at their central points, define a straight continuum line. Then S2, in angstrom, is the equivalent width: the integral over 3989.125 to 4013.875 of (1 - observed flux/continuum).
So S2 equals -2.7 angstrom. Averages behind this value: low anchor 2.09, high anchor 2.61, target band 2.5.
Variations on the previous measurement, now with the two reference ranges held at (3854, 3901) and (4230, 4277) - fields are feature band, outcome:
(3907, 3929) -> -1.4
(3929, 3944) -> 1.8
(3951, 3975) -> 4.7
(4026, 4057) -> -3.6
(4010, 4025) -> -2.8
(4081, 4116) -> 3.3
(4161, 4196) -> -0.4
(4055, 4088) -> -1.7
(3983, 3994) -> -0.9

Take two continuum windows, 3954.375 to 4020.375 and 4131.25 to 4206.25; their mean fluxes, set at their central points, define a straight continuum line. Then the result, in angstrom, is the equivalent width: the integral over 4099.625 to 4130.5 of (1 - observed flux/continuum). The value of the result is 3.12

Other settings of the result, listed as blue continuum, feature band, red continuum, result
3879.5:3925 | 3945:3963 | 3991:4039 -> 0.9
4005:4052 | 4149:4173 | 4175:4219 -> 0.3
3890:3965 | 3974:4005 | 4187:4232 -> -1.4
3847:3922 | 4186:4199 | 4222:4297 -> -0.1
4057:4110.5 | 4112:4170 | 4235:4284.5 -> -2.3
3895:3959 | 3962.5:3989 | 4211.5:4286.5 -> 5.0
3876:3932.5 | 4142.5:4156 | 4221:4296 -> -0.9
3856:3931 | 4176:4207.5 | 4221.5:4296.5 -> -1.0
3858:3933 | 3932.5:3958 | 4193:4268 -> 0.5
